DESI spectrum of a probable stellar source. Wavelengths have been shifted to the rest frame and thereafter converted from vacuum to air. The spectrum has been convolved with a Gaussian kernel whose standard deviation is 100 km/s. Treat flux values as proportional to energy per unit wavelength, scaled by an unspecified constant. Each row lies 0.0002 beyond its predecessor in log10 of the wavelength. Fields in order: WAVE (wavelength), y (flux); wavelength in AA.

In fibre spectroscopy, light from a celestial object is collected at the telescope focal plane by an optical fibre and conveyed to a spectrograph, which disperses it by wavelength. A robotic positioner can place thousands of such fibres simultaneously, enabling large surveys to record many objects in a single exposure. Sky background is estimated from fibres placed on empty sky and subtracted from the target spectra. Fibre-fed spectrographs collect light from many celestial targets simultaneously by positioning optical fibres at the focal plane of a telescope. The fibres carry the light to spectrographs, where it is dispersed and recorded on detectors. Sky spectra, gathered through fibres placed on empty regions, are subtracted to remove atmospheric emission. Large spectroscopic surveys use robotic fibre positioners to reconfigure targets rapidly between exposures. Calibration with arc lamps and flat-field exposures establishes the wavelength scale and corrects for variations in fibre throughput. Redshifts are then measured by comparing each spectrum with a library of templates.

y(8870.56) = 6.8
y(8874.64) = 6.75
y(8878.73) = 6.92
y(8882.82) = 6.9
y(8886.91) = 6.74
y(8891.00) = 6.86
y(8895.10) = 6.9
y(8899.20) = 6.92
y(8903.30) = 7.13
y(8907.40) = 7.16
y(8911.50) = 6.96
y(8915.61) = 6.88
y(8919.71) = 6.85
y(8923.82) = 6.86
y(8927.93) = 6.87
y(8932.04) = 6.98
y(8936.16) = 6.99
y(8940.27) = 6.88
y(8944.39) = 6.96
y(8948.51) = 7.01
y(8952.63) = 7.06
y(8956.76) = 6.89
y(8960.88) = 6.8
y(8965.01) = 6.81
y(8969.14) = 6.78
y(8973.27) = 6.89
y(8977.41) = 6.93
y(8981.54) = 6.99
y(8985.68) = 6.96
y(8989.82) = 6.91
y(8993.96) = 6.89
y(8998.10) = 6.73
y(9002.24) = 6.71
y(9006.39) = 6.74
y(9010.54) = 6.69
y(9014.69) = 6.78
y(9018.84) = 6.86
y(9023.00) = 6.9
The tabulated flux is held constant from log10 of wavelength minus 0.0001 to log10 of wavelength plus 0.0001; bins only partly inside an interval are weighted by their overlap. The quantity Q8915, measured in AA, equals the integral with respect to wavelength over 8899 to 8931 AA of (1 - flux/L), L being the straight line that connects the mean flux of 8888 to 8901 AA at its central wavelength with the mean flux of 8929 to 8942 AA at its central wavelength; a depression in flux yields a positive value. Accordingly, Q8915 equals -0.2 AA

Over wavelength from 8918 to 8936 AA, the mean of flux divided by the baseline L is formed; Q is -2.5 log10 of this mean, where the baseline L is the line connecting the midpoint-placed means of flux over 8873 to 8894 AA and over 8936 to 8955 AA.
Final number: 0.01 mag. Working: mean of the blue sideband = 6.84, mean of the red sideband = 6.98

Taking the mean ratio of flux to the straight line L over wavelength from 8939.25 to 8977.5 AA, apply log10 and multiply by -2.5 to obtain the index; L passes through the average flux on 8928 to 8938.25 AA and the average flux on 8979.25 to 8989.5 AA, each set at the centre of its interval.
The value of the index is 0.01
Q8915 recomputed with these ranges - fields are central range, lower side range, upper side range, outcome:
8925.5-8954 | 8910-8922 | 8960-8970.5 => -0.5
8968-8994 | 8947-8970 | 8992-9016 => -0.3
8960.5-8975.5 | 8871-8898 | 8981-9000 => 0.1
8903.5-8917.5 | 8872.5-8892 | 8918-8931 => -0.3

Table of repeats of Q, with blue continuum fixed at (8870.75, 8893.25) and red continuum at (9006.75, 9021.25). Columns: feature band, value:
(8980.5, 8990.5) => -0.026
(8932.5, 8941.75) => -0.022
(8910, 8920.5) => -0.013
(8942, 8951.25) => -0.029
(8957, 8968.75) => -0.003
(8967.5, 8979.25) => -0.012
